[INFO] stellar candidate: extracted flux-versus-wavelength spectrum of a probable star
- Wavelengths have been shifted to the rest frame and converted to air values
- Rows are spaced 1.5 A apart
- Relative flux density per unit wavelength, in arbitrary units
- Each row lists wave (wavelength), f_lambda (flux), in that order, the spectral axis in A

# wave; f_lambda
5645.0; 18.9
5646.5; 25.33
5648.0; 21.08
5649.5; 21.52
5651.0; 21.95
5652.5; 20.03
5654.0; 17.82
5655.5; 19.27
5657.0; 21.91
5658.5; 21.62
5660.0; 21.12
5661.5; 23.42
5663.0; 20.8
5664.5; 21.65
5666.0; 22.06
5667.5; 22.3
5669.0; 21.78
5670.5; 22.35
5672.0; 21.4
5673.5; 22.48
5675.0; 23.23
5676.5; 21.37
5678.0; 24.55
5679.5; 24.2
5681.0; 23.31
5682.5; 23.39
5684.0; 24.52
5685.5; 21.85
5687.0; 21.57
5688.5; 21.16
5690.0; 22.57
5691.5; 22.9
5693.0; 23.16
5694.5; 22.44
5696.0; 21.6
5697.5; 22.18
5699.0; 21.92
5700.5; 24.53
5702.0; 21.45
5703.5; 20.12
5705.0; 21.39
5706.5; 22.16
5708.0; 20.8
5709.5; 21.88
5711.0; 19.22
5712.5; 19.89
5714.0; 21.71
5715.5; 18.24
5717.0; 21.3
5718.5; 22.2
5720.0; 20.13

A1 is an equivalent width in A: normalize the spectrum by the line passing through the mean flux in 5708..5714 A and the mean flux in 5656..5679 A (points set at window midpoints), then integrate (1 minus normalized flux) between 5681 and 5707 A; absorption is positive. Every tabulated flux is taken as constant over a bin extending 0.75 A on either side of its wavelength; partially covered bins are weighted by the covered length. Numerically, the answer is -1.4 A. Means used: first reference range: 22.1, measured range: 22.3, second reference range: 20.6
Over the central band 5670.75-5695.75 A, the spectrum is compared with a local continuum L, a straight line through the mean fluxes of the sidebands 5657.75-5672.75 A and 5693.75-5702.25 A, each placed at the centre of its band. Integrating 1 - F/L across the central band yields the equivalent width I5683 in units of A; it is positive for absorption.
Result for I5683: -0.6 A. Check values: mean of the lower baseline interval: 21.9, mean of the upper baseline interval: 22.4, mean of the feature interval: 22.7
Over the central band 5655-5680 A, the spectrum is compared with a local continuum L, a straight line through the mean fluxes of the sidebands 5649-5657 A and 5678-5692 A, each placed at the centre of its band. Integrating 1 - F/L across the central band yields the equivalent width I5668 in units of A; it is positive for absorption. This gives -0.7 A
